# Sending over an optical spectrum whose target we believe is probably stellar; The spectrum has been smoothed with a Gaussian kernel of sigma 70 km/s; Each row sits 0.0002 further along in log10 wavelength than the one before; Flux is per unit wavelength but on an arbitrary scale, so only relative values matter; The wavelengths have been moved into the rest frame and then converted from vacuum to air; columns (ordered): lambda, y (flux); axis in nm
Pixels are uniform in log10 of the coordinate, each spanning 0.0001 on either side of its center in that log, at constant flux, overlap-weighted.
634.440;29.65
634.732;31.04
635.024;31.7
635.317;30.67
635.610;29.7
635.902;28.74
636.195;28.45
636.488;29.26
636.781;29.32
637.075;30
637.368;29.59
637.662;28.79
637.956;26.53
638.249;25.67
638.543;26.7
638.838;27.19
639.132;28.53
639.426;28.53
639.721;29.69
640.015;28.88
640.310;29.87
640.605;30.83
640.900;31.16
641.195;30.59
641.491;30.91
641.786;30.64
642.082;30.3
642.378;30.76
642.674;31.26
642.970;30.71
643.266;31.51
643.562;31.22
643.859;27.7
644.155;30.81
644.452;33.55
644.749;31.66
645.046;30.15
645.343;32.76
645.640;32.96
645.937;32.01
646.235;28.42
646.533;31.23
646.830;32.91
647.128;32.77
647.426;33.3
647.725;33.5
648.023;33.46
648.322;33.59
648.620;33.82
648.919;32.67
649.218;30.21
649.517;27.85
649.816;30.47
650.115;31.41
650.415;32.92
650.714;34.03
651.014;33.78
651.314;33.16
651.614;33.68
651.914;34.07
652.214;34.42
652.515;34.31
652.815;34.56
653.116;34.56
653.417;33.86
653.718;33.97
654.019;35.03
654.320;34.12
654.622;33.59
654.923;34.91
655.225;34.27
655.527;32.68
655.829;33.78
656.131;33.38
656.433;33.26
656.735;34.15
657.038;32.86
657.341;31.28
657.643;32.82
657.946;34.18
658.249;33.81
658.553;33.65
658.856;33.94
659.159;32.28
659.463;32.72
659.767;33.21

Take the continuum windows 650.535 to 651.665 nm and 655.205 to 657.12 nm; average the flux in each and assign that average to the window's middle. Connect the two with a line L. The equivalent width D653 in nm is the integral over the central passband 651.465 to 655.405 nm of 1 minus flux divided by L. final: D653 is -0.08 nm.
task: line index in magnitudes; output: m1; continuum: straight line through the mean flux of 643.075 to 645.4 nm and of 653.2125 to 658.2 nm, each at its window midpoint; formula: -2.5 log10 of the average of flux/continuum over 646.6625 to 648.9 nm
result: -0.05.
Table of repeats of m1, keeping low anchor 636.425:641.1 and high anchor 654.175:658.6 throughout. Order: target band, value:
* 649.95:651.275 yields -0.04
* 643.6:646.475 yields -0.02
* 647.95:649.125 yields -0.06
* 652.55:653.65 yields -0.05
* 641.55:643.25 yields -0.04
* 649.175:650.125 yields 0.07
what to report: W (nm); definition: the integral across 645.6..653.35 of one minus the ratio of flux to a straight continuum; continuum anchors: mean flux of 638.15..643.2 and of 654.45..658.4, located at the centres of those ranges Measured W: -0.23 nm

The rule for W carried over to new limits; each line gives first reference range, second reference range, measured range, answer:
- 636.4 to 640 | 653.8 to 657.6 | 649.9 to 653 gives -0.12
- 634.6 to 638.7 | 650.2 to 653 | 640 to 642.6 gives 0.00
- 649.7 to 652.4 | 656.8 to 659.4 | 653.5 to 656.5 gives -0.07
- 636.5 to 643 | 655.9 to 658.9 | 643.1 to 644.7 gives -0.04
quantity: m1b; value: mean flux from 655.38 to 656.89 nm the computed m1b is 33.5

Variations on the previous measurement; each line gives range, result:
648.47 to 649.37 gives 32.2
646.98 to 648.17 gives 33.2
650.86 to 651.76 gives 33.5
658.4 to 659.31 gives 33.3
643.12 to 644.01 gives 30.2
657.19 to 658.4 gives 33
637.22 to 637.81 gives 29.2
